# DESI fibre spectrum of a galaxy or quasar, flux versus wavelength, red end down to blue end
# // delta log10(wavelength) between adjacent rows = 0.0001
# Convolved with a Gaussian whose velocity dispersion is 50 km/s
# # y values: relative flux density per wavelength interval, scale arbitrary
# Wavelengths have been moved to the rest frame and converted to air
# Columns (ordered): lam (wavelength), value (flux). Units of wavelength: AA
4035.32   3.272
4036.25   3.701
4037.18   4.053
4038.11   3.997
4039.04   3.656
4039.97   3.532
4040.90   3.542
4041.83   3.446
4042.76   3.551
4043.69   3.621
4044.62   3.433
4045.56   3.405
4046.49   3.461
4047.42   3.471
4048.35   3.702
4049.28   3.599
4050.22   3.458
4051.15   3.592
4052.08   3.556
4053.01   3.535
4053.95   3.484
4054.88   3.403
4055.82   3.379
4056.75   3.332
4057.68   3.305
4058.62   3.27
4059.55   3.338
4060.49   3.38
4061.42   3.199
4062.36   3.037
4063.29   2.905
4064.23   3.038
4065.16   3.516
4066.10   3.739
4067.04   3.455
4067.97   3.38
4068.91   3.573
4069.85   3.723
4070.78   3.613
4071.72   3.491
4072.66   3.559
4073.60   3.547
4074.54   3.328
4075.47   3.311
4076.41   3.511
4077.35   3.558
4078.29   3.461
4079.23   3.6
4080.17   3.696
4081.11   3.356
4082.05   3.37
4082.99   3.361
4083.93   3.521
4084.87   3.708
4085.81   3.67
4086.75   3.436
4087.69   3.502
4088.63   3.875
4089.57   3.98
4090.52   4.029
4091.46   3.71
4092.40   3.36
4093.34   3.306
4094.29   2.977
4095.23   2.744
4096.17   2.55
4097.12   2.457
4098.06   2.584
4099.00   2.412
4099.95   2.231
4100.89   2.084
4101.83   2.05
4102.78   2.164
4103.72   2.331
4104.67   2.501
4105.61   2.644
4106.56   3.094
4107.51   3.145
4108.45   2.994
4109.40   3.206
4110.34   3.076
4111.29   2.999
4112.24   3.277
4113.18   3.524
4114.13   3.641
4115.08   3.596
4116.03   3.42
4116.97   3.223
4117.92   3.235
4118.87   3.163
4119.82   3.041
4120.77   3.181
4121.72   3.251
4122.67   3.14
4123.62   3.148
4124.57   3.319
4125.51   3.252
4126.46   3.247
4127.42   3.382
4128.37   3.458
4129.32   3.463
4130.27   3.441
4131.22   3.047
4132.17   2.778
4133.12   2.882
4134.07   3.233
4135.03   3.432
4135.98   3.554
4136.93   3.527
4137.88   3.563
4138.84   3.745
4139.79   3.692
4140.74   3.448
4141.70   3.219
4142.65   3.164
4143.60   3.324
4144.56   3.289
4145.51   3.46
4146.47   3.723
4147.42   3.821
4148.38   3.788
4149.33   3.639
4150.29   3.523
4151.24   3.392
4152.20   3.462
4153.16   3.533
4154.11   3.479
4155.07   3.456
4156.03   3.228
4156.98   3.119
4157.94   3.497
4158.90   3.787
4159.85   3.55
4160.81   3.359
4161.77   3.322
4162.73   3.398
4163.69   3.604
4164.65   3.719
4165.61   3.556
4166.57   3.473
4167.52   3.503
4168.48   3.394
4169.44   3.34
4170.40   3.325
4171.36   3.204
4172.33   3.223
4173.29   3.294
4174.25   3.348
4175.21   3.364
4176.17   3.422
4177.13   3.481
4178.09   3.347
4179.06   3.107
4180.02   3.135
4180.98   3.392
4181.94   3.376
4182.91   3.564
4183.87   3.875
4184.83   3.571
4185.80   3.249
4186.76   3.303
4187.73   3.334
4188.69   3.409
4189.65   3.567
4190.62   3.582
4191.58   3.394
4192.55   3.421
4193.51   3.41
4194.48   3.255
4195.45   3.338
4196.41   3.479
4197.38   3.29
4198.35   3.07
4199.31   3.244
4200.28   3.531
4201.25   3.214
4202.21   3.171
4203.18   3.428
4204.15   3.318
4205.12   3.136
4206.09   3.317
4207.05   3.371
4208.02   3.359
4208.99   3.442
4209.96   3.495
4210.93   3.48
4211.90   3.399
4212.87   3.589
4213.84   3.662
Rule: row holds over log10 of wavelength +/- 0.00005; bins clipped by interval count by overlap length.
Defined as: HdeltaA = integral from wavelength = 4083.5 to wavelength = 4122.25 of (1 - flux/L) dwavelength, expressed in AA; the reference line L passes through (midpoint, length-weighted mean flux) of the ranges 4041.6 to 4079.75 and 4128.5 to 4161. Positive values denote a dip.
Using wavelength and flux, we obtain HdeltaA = 3.9 AA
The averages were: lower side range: 3.45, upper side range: 3.43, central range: 3.09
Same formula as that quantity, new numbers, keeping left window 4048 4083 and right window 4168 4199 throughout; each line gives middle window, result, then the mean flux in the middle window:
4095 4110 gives 3.7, 2.58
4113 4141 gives 0.6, 3.33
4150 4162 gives -0.2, 3.44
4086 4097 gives 0.1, 3.38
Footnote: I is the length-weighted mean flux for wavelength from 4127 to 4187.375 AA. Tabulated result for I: 3.42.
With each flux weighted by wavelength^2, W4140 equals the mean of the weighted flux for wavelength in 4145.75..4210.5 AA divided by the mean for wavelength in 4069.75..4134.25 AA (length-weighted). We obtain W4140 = 1.11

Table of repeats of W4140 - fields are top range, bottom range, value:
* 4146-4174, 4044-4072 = 1.06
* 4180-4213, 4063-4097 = 1.04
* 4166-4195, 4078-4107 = 1.15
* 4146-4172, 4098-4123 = 1.21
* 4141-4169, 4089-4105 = 1.28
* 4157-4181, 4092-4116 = 1.23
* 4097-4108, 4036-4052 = 0.71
